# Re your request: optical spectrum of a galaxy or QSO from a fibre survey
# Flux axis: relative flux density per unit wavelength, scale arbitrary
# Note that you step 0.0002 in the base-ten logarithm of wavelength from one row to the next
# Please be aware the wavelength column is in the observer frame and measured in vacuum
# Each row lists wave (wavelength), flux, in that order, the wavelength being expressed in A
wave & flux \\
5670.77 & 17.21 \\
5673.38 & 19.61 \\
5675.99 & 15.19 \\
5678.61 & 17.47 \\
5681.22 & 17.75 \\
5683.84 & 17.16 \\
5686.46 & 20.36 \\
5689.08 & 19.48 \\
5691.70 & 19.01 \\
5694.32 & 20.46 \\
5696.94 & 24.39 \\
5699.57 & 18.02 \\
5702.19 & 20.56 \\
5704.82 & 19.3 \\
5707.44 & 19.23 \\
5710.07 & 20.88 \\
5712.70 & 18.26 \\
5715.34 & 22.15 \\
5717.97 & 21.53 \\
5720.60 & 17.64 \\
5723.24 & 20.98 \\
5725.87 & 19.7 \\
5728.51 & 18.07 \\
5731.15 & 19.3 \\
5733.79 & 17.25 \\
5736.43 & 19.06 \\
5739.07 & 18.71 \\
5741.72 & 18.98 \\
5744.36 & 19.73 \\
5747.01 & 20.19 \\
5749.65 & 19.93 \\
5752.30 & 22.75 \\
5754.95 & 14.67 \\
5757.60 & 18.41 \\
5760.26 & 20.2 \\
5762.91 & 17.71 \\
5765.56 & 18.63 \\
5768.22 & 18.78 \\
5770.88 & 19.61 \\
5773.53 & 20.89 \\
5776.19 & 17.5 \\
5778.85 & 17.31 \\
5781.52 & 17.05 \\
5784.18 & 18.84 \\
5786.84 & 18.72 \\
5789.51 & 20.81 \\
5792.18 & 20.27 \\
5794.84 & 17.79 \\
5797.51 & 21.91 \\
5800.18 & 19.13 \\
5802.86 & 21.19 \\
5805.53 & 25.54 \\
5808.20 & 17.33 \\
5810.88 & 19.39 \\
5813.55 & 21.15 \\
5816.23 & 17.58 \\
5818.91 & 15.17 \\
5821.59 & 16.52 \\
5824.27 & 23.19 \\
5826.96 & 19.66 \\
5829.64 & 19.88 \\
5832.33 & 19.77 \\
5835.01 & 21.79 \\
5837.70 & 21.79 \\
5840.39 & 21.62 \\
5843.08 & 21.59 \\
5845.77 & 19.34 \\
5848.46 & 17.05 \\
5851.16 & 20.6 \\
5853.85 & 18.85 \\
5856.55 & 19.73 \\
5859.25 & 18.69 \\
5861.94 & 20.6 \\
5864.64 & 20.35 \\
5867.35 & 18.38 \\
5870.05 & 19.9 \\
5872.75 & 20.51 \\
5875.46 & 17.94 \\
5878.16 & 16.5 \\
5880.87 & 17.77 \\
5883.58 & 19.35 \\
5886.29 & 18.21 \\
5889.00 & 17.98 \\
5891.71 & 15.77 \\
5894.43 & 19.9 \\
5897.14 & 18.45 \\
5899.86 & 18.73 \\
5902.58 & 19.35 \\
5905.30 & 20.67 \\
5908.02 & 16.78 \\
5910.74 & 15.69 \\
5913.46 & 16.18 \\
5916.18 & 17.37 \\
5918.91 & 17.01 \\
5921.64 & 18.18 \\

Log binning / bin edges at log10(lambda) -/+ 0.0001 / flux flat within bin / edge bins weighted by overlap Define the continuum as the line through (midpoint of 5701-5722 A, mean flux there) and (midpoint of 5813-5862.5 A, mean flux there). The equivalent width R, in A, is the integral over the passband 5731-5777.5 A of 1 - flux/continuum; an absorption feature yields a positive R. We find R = 2.0 A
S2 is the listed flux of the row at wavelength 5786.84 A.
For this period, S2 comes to 18.72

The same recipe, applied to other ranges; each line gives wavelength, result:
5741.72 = 18.98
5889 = 17.98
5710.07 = 20.88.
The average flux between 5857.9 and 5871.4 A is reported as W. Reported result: 19.6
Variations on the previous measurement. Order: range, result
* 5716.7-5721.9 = 19.6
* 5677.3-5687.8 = 18.2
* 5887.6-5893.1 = 16.9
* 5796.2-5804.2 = 20.7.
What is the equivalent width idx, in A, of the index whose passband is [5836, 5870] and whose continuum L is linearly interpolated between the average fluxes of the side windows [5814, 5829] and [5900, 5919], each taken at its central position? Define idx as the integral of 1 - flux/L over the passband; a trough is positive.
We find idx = -3.0 A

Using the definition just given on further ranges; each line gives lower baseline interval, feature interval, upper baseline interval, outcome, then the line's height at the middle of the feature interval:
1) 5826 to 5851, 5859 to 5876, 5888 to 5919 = -0.35 A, 19.2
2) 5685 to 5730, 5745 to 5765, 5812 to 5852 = 0.78 A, 19.9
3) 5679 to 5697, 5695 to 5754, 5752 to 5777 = -2.24 A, 19.1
